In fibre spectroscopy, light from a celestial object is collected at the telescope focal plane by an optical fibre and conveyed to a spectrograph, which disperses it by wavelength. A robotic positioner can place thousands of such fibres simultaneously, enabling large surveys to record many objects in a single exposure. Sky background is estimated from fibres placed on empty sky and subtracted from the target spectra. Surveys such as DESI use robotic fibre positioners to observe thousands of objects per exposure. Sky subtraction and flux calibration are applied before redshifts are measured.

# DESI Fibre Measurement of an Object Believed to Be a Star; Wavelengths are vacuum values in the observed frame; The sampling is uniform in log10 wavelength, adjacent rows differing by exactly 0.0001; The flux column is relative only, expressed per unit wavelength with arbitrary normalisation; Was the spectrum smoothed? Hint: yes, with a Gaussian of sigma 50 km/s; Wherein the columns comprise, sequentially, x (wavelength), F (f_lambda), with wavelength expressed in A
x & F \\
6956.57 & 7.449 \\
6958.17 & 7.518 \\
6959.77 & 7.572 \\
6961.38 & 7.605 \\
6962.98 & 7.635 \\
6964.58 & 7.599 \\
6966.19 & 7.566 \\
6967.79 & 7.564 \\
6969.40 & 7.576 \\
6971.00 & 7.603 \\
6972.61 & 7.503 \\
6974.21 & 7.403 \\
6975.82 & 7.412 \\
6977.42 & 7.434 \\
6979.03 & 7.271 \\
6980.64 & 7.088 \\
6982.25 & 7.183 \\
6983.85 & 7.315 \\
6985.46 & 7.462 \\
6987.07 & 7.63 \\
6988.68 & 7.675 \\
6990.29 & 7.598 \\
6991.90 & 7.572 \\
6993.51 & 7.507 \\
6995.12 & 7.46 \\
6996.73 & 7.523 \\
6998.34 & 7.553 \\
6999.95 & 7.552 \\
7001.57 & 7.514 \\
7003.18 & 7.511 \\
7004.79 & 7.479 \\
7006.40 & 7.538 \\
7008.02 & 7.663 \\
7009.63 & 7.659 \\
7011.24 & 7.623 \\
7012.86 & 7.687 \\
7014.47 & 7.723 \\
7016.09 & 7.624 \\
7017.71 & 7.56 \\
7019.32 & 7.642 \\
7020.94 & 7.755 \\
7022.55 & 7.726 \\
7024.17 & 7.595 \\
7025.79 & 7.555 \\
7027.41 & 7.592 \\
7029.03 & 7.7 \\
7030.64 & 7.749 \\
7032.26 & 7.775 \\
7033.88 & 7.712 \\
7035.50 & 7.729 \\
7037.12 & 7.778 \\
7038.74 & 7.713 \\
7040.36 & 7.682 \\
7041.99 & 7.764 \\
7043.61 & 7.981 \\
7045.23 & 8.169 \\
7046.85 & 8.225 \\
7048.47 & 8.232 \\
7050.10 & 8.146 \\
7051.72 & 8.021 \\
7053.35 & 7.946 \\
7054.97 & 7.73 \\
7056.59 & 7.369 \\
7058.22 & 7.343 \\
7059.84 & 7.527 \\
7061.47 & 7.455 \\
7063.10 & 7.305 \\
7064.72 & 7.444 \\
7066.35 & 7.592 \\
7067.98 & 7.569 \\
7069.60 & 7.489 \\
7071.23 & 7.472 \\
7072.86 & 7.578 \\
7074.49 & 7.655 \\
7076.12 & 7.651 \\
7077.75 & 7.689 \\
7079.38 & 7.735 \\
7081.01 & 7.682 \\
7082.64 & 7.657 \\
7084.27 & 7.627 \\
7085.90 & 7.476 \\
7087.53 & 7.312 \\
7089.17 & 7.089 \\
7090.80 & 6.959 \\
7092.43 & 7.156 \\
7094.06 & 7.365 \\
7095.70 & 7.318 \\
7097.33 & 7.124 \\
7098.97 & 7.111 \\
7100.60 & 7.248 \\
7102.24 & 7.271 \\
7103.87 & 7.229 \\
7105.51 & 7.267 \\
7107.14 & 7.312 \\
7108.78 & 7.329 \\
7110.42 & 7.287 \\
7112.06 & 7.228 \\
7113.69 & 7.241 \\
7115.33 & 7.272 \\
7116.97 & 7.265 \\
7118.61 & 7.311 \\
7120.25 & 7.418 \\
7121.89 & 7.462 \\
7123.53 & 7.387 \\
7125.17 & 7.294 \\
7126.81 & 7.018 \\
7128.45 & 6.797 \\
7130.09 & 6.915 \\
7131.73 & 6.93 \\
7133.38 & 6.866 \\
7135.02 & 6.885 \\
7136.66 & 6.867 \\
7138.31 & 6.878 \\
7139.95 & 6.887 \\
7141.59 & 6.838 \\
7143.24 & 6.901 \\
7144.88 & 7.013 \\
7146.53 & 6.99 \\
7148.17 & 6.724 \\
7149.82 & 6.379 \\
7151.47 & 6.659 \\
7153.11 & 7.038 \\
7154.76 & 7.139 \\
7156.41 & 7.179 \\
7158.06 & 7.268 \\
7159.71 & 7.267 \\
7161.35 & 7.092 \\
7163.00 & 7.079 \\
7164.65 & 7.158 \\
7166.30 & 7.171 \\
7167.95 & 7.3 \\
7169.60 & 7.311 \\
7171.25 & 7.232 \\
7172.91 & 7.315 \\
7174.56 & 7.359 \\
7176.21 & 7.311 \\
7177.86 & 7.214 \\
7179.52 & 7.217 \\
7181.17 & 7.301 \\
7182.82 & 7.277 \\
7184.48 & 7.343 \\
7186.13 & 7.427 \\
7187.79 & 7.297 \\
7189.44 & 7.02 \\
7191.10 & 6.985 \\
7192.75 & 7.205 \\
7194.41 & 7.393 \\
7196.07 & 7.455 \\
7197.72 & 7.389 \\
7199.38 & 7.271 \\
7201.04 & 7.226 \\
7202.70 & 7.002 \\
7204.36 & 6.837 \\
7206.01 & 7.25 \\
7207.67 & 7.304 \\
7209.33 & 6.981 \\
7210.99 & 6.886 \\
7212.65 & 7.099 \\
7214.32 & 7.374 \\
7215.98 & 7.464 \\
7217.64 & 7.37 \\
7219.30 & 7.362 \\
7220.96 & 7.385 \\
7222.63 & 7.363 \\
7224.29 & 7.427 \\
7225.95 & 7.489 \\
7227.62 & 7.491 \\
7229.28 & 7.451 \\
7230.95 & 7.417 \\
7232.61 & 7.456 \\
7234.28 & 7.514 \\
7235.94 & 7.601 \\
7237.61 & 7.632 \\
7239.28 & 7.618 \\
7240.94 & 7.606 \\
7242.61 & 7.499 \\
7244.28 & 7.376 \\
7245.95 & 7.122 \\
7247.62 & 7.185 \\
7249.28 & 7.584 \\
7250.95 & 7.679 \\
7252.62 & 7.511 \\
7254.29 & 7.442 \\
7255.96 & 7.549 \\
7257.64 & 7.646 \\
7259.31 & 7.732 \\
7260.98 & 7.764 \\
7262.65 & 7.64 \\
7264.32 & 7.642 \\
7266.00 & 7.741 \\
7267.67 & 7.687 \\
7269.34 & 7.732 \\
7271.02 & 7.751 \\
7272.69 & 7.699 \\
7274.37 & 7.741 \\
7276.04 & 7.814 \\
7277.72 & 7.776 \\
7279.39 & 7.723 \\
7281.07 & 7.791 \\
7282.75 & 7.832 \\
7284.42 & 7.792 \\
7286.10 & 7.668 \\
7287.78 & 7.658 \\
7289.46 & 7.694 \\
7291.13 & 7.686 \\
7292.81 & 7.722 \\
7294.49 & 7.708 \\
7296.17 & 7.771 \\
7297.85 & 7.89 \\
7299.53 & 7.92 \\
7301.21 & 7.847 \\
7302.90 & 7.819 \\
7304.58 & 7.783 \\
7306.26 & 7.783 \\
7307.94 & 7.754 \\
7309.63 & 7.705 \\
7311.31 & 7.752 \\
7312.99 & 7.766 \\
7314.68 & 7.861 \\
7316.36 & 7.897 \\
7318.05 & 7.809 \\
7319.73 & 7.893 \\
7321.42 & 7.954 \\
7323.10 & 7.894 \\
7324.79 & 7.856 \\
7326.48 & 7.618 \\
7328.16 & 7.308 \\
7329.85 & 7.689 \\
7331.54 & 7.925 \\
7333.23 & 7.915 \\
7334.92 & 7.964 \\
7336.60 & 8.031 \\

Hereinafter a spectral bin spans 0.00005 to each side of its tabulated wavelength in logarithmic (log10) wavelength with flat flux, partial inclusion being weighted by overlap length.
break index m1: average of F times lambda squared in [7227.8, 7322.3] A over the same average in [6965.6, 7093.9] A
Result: 1.1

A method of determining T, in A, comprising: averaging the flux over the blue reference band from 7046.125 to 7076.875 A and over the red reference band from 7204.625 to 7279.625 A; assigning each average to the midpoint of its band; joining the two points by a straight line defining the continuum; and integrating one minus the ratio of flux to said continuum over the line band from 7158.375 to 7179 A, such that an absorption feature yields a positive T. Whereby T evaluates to 0.9 A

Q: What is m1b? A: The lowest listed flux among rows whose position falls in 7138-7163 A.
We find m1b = 6.379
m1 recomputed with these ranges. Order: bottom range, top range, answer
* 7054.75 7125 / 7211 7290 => 1.07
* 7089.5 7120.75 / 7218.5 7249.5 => 1.07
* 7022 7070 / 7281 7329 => 1.08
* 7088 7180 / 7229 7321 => 1.12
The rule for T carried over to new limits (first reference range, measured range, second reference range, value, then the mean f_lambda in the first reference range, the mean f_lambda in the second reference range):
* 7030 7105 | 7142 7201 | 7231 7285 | 3.4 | 7.58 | 7.62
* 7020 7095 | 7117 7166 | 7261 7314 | 4.2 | 7.64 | 7.75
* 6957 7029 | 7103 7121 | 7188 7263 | 0.4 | 7.54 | 7.38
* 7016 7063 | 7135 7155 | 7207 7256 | 1.9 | 7.75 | 7.41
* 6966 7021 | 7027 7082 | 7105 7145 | -2.8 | 7.52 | 7.12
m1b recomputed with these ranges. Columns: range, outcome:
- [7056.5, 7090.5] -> 7.089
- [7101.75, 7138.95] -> 6.797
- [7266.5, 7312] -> 7.658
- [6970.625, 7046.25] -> 7.088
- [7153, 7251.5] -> 6.837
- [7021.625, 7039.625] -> 7.555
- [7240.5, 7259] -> 7.122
